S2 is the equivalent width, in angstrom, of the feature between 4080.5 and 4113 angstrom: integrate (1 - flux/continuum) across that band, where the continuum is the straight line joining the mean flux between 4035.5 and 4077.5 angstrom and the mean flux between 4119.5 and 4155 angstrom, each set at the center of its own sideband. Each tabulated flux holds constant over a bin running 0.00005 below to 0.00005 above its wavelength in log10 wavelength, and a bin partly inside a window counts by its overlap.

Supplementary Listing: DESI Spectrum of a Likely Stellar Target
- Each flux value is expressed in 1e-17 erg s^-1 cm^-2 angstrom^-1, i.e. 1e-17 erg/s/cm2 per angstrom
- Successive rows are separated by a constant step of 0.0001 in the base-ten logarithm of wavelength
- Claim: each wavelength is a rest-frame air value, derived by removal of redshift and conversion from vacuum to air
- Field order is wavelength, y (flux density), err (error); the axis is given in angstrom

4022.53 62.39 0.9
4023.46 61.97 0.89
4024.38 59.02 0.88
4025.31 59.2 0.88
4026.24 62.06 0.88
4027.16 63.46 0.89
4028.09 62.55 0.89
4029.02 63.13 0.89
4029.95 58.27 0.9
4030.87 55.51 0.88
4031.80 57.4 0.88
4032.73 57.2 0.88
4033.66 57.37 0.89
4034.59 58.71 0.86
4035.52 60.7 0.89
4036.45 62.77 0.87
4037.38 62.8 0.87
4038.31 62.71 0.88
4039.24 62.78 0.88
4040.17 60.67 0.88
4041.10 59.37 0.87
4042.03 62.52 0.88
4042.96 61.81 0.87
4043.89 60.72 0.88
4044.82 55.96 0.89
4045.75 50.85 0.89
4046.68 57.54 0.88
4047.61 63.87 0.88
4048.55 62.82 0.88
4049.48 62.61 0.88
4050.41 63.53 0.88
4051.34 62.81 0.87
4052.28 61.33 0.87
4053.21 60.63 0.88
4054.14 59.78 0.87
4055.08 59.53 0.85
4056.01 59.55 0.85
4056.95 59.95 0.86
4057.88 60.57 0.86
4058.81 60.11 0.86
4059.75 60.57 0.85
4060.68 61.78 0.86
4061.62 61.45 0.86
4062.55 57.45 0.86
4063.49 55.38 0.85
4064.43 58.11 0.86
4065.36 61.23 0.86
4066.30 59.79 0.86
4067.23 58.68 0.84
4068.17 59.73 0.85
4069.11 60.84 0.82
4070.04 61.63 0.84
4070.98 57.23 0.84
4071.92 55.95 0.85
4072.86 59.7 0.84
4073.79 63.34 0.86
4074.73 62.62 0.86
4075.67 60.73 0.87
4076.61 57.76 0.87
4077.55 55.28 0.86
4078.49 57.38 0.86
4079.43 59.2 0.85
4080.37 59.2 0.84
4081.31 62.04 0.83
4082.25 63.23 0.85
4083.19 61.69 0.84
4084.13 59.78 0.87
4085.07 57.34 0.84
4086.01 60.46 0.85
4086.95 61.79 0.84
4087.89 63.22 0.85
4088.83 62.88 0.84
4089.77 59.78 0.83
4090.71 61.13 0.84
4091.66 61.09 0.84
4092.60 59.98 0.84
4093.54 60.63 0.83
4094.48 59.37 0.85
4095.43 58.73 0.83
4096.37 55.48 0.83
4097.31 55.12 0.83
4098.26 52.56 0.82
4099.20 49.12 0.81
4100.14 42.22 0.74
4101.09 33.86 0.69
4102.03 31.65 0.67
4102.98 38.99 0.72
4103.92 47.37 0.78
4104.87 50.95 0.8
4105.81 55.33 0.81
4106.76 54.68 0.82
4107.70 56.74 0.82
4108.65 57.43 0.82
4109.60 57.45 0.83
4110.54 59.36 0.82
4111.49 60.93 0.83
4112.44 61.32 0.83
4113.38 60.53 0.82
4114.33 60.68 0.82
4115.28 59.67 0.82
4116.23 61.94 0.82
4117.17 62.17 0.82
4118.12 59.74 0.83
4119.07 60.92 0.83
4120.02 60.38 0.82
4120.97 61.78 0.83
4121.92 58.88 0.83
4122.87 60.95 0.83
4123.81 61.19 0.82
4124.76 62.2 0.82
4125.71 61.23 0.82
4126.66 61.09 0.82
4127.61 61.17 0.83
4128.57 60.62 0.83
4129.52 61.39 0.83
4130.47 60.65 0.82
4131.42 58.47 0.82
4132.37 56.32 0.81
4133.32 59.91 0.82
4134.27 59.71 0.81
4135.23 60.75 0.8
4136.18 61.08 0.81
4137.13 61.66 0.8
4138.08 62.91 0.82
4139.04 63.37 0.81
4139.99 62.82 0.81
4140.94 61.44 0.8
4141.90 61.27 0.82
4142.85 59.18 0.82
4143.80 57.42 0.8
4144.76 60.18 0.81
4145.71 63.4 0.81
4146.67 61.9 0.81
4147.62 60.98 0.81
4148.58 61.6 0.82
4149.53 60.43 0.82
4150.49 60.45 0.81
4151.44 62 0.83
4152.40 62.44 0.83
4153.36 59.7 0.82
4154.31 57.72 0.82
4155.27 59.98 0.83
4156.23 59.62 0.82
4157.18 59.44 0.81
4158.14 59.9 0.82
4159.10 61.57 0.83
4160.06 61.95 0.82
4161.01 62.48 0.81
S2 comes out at 2.6 angstrom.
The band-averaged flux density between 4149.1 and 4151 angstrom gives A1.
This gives 60.5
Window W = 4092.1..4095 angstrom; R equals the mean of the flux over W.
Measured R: 60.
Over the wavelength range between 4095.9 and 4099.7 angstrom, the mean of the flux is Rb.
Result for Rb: 53.1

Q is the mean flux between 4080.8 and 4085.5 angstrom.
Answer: 60.8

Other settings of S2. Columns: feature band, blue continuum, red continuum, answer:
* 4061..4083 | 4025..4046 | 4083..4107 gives -1.2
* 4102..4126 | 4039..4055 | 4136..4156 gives 1.3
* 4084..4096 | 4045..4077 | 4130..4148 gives 0.0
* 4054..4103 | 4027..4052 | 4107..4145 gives 2.1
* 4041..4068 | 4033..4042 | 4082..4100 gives 0.1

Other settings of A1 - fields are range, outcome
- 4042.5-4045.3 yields 59.5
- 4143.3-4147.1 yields 60.7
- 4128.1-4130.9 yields 60.9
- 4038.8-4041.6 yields 61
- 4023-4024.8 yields 60.7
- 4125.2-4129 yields 60.9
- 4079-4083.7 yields 61.1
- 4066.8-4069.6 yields 59.8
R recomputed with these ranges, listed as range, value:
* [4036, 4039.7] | 62.8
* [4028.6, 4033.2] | 58.3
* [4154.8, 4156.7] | 59.7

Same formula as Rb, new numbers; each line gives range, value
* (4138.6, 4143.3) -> 61.7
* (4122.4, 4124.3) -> 61.4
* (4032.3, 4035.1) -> 57.7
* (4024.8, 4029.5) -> 62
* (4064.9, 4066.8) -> 60.6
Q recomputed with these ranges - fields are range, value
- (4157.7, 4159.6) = 60.6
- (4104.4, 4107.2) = 53.7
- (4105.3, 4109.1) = 56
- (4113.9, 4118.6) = 60.8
